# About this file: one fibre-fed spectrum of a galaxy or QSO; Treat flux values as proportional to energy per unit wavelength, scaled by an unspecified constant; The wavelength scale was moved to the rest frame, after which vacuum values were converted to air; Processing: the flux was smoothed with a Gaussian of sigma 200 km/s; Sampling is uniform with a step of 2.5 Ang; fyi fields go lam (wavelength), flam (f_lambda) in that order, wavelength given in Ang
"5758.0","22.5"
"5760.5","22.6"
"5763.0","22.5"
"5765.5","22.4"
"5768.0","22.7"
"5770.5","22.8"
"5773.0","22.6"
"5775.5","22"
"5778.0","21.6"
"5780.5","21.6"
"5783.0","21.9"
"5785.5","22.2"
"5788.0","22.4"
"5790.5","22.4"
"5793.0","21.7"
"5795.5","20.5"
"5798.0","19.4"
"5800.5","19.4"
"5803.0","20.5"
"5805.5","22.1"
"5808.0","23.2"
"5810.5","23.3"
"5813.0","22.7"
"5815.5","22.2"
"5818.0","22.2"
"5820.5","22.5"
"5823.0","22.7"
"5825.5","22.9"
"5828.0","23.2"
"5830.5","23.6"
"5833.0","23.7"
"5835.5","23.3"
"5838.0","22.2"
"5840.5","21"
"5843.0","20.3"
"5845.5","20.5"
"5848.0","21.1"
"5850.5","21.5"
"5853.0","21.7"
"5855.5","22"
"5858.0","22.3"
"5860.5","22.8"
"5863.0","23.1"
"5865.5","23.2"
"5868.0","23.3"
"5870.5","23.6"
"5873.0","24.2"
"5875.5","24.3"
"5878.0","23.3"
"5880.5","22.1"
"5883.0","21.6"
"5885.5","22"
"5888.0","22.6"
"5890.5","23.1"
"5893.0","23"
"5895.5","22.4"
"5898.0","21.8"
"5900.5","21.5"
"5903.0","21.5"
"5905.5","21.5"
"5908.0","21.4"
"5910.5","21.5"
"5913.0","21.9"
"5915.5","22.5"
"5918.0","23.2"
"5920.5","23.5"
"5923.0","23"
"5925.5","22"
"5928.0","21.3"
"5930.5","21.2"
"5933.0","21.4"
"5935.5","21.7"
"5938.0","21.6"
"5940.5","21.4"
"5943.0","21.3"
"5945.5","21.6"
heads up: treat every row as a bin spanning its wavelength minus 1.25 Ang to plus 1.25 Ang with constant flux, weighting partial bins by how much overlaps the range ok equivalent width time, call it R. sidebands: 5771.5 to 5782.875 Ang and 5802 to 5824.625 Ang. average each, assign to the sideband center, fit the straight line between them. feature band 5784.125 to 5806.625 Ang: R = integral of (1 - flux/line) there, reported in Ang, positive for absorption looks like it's 1.0 Ang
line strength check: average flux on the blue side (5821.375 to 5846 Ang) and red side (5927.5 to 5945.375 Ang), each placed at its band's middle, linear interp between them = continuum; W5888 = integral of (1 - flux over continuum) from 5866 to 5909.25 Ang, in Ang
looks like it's -1.3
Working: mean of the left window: 22.4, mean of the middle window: 22.6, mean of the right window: 21.4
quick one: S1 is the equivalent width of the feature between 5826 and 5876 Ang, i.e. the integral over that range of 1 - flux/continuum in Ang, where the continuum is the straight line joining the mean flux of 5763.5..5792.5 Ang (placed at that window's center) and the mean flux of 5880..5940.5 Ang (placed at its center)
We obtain -0.9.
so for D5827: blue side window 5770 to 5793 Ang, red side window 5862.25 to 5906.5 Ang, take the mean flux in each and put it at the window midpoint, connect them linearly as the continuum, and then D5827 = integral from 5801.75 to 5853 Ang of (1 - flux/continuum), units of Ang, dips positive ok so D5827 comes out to 0.3 Ang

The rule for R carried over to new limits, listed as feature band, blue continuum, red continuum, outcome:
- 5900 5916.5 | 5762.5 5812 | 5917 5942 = 0.2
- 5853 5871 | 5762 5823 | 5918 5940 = -0.7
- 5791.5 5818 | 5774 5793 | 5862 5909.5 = 0.7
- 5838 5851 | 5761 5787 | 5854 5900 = 0.9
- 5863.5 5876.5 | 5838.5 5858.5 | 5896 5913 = -1.4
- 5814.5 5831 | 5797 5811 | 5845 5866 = -0.9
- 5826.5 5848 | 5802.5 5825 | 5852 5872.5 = 0.4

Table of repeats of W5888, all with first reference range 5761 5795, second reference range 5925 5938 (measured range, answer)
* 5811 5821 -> -0.2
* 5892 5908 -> -0.2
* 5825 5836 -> -0.7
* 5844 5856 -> 0.3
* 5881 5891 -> -0.3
